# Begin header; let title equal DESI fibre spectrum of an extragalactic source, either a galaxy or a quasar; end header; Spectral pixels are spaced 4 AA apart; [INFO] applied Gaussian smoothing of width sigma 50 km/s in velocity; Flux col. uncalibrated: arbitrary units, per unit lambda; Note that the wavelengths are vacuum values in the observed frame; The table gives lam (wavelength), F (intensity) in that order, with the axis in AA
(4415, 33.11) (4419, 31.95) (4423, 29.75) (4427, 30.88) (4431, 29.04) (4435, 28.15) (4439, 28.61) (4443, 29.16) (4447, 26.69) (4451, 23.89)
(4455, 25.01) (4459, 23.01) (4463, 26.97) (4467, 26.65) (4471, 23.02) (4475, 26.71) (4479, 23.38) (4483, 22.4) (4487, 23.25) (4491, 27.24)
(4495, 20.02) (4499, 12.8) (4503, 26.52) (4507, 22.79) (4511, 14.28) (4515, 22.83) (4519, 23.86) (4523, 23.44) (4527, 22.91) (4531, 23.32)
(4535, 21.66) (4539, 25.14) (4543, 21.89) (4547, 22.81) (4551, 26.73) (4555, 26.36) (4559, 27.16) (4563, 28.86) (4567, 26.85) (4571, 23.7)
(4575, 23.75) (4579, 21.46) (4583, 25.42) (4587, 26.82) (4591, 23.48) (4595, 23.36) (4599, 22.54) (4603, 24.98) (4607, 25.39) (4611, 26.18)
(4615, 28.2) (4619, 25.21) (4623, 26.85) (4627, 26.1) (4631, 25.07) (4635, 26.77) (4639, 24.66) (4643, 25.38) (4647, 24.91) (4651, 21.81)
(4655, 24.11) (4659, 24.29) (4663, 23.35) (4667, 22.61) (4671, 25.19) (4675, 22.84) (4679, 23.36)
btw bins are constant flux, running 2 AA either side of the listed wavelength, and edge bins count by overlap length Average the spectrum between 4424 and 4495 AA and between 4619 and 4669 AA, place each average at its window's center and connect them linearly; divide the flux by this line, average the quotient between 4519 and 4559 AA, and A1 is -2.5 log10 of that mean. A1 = 0.06 mag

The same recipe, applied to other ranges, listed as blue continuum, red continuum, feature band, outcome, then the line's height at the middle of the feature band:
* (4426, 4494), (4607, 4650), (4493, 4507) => 0.27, 25.9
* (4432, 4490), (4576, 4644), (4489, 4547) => 0.15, 25.4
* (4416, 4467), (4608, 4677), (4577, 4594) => 0.07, 25.7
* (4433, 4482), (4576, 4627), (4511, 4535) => 0.14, 25.5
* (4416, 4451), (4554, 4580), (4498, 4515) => 0.34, 27.2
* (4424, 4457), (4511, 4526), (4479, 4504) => 0.10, 24.1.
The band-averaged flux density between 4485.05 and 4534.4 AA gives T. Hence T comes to 21.9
